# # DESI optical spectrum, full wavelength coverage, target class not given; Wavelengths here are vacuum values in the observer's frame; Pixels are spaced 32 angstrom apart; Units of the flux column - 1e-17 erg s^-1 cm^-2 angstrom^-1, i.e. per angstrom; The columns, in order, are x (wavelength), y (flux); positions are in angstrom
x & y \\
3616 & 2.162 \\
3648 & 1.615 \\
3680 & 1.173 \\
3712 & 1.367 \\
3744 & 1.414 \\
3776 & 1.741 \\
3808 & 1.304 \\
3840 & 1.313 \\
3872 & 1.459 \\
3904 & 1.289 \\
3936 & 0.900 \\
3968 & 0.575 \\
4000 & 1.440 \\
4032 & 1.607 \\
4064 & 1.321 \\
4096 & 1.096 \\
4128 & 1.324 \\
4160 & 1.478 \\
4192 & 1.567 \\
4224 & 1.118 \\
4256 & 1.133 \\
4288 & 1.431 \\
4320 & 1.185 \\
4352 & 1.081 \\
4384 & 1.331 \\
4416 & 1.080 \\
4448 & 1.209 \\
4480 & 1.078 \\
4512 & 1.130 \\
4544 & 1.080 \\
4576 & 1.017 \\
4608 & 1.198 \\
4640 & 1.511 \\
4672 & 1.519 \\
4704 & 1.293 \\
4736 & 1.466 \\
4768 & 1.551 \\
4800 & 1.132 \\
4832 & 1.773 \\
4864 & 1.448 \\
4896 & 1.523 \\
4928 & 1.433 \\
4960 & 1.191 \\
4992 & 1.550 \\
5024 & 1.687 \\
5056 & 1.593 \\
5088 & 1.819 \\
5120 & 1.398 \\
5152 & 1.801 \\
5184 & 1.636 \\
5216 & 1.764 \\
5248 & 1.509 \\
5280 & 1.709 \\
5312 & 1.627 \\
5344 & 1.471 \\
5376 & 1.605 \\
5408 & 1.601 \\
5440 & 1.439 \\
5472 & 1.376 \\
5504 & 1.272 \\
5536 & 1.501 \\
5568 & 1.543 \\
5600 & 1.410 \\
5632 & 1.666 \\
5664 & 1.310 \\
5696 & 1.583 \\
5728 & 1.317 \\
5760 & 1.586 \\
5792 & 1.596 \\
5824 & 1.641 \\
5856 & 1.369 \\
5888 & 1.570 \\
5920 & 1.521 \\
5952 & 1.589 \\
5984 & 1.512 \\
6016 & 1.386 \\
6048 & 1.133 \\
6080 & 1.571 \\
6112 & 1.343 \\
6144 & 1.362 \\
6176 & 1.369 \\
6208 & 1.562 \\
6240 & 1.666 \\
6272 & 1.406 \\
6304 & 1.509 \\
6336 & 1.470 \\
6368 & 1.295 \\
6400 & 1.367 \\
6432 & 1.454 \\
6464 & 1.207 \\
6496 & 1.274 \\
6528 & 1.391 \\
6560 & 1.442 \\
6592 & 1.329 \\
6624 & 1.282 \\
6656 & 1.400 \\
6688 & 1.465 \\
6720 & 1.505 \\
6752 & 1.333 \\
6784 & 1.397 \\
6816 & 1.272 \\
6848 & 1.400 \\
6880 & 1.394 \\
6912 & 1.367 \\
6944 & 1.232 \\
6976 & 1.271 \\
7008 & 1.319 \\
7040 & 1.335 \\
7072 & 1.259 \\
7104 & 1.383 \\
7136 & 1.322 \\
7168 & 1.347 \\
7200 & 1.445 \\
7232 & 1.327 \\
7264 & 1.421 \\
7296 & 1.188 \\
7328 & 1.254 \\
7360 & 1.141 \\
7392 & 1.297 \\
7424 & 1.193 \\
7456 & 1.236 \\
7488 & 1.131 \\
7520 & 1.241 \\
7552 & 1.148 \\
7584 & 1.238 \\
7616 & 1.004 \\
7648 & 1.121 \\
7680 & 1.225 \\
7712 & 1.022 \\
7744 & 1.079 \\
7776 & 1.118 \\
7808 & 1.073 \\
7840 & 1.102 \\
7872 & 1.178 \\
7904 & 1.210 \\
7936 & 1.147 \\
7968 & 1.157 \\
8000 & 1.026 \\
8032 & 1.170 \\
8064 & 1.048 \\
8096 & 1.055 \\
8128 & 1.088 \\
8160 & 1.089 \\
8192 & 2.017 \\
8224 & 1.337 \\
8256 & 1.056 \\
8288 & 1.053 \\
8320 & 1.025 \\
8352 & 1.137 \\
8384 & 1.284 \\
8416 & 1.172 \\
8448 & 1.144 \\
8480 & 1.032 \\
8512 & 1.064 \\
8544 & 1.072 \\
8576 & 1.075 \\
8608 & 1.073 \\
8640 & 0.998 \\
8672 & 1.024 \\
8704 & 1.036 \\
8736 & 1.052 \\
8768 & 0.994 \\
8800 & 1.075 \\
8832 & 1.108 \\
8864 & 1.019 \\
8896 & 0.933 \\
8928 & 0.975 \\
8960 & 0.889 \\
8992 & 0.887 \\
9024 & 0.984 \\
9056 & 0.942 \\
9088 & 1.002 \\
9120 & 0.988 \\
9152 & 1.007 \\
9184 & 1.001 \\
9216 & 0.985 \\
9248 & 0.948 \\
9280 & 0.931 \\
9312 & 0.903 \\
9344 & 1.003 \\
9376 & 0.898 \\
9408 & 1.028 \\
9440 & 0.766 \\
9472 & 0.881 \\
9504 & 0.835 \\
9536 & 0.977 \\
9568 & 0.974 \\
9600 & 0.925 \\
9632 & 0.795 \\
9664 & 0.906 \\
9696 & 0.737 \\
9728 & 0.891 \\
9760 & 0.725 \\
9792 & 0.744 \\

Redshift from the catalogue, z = 0.25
